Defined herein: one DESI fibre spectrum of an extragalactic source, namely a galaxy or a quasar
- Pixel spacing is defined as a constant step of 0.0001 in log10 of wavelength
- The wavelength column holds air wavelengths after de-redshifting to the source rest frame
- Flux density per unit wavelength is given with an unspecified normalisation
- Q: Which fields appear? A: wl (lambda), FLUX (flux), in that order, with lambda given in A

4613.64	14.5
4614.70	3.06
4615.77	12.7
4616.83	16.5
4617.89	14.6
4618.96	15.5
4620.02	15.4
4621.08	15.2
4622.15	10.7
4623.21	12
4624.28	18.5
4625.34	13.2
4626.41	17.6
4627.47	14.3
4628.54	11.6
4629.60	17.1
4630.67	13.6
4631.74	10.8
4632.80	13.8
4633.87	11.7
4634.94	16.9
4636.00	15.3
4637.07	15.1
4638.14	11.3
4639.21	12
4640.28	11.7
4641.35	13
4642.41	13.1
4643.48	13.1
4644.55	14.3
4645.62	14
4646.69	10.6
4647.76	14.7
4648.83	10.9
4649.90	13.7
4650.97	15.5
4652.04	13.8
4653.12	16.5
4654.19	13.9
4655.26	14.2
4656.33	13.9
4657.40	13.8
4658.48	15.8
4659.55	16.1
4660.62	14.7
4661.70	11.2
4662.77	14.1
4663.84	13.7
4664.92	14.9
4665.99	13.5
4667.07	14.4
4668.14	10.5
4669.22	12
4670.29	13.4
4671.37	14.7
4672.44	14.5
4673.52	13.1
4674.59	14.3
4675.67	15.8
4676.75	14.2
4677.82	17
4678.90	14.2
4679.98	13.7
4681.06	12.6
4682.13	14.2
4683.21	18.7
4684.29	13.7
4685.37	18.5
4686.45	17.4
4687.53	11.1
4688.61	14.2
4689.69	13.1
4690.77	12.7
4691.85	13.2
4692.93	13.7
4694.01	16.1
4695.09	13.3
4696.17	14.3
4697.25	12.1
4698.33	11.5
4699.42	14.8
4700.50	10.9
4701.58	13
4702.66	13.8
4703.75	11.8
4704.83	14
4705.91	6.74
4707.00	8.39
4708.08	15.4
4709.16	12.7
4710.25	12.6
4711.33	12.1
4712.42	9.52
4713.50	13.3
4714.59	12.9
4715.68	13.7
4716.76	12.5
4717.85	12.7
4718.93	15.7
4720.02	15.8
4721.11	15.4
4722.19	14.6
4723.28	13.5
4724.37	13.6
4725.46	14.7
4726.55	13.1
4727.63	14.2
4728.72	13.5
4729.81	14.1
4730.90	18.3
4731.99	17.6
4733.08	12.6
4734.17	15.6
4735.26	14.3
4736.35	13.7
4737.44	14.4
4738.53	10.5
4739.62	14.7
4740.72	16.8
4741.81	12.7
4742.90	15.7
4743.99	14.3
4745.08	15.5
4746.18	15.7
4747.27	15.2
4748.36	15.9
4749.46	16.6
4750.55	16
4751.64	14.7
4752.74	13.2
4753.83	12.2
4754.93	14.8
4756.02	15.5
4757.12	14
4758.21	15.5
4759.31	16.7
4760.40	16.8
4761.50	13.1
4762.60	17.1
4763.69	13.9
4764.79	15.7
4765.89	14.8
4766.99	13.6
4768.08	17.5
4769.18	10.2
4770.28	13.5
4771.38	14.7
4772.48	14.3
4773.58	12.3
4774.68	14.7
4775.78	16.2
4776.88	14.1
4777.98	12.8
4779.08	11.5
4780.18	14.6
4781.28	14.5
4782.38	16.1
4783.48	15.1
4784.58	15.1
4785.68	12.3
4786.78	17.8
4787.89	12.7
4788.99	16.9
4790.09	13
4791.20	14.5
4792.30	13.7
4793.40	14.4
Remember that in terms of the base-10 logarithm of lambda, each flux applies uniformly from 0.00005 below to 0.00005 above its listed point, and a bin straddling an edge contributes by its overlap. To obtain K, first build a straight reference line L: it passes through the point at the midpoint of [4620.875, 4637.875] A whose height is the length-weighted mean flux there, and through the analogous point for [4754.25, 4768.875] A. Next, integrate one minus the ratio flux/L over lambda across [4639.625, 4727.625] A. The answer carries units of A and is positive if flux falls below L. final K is 5.7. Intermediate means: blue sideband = 14.1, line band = 13.6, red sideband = 15.2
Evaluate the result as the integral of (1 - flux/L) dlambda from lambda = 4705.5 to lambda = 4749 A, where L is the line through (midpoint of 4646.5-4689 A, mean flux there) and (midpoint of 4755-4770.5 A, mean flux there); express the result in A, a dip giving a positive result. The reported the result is 2.24 A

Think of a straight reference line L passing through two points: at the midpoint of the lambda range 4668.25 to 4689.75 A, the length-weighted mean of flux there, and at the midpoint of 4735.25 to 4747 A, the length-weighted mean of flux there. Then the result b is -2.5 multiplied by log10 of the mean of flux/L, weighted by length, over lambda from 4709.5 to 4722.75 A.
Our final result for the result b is 0.08 mag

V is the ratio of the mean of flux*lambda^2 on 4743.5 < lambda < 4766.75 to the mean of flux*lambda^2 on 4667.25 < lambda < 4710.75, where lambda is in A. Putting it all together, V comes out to 1.14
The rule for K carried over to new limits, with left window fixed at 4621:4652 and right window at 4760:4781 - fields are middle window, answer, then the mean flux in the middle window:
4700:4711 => 1.6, 11.9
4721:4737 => -0.6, 14.6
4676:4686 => -1.0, 15.2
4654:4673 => -0.1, 13.8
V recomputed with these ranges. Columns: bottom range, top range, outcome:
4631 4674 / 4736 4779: 1.12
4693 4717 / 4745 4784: 1.20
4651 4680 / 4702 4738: 0.98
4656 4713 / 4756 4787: 1.11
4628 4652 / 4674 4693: 1.11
